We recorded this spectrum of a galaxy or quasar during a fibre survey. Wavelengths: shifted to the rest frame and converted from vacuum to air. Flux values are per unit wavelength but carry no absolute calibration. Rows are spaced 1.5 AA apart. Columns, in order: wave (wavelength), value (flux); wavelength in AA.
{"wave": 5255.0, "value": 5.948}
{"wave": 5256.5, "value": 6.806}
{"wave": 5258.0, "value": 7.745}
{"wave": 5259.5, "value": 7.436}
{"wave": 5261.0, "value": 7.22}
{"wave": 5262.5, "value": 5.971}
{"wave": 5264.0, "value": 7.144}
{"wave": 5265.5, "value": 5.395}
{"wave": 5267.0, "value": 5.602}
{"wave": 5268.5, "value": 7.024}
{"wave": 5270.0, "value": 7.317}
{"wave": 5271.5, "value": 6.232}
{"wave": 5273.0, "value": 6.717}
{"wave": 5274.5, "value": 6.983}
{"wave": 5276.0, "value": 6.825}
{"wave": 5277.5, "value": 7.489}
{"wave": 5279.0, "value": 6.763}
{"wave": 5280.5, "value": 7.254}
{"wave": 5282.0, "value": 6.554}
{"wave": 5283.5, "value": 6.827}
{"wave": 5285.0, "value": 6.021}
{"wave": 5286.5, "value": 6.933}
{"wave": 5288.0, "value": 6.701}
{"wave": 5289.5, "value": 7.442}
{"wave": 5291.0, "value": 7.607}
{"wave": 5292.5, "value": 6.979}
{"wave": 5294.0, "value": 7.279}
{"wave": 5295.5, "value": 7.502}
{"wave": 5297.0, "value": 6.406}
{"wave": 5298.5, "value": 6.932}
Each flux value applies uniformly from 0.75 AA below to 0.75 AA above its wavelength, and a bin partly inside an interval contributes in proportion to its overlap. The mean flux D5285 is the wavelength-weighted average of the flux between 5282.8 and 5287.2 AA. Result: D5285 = 6.59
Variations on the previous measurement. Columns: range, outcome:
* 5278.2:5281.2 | 7.01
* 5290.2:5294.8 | 7.29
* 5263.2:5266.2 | 6.28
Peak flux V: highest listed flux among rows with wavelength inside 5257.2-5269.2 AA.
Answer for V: 7.745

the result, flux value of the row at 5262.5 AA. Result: 5.971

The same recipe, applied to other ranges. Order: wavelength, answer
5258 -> 7.745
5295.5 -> 7.502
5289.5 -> 7.442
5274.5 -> 6.983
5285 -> 6.021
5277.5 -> 7.489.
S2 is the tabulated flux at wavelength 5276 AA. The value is 6.825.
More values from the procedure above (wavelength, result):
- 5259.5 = 7.436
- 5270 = 7.317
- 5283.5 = 6.827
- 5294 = 7.279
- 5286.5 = 6.933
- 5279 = 6.763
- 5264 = 7.144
